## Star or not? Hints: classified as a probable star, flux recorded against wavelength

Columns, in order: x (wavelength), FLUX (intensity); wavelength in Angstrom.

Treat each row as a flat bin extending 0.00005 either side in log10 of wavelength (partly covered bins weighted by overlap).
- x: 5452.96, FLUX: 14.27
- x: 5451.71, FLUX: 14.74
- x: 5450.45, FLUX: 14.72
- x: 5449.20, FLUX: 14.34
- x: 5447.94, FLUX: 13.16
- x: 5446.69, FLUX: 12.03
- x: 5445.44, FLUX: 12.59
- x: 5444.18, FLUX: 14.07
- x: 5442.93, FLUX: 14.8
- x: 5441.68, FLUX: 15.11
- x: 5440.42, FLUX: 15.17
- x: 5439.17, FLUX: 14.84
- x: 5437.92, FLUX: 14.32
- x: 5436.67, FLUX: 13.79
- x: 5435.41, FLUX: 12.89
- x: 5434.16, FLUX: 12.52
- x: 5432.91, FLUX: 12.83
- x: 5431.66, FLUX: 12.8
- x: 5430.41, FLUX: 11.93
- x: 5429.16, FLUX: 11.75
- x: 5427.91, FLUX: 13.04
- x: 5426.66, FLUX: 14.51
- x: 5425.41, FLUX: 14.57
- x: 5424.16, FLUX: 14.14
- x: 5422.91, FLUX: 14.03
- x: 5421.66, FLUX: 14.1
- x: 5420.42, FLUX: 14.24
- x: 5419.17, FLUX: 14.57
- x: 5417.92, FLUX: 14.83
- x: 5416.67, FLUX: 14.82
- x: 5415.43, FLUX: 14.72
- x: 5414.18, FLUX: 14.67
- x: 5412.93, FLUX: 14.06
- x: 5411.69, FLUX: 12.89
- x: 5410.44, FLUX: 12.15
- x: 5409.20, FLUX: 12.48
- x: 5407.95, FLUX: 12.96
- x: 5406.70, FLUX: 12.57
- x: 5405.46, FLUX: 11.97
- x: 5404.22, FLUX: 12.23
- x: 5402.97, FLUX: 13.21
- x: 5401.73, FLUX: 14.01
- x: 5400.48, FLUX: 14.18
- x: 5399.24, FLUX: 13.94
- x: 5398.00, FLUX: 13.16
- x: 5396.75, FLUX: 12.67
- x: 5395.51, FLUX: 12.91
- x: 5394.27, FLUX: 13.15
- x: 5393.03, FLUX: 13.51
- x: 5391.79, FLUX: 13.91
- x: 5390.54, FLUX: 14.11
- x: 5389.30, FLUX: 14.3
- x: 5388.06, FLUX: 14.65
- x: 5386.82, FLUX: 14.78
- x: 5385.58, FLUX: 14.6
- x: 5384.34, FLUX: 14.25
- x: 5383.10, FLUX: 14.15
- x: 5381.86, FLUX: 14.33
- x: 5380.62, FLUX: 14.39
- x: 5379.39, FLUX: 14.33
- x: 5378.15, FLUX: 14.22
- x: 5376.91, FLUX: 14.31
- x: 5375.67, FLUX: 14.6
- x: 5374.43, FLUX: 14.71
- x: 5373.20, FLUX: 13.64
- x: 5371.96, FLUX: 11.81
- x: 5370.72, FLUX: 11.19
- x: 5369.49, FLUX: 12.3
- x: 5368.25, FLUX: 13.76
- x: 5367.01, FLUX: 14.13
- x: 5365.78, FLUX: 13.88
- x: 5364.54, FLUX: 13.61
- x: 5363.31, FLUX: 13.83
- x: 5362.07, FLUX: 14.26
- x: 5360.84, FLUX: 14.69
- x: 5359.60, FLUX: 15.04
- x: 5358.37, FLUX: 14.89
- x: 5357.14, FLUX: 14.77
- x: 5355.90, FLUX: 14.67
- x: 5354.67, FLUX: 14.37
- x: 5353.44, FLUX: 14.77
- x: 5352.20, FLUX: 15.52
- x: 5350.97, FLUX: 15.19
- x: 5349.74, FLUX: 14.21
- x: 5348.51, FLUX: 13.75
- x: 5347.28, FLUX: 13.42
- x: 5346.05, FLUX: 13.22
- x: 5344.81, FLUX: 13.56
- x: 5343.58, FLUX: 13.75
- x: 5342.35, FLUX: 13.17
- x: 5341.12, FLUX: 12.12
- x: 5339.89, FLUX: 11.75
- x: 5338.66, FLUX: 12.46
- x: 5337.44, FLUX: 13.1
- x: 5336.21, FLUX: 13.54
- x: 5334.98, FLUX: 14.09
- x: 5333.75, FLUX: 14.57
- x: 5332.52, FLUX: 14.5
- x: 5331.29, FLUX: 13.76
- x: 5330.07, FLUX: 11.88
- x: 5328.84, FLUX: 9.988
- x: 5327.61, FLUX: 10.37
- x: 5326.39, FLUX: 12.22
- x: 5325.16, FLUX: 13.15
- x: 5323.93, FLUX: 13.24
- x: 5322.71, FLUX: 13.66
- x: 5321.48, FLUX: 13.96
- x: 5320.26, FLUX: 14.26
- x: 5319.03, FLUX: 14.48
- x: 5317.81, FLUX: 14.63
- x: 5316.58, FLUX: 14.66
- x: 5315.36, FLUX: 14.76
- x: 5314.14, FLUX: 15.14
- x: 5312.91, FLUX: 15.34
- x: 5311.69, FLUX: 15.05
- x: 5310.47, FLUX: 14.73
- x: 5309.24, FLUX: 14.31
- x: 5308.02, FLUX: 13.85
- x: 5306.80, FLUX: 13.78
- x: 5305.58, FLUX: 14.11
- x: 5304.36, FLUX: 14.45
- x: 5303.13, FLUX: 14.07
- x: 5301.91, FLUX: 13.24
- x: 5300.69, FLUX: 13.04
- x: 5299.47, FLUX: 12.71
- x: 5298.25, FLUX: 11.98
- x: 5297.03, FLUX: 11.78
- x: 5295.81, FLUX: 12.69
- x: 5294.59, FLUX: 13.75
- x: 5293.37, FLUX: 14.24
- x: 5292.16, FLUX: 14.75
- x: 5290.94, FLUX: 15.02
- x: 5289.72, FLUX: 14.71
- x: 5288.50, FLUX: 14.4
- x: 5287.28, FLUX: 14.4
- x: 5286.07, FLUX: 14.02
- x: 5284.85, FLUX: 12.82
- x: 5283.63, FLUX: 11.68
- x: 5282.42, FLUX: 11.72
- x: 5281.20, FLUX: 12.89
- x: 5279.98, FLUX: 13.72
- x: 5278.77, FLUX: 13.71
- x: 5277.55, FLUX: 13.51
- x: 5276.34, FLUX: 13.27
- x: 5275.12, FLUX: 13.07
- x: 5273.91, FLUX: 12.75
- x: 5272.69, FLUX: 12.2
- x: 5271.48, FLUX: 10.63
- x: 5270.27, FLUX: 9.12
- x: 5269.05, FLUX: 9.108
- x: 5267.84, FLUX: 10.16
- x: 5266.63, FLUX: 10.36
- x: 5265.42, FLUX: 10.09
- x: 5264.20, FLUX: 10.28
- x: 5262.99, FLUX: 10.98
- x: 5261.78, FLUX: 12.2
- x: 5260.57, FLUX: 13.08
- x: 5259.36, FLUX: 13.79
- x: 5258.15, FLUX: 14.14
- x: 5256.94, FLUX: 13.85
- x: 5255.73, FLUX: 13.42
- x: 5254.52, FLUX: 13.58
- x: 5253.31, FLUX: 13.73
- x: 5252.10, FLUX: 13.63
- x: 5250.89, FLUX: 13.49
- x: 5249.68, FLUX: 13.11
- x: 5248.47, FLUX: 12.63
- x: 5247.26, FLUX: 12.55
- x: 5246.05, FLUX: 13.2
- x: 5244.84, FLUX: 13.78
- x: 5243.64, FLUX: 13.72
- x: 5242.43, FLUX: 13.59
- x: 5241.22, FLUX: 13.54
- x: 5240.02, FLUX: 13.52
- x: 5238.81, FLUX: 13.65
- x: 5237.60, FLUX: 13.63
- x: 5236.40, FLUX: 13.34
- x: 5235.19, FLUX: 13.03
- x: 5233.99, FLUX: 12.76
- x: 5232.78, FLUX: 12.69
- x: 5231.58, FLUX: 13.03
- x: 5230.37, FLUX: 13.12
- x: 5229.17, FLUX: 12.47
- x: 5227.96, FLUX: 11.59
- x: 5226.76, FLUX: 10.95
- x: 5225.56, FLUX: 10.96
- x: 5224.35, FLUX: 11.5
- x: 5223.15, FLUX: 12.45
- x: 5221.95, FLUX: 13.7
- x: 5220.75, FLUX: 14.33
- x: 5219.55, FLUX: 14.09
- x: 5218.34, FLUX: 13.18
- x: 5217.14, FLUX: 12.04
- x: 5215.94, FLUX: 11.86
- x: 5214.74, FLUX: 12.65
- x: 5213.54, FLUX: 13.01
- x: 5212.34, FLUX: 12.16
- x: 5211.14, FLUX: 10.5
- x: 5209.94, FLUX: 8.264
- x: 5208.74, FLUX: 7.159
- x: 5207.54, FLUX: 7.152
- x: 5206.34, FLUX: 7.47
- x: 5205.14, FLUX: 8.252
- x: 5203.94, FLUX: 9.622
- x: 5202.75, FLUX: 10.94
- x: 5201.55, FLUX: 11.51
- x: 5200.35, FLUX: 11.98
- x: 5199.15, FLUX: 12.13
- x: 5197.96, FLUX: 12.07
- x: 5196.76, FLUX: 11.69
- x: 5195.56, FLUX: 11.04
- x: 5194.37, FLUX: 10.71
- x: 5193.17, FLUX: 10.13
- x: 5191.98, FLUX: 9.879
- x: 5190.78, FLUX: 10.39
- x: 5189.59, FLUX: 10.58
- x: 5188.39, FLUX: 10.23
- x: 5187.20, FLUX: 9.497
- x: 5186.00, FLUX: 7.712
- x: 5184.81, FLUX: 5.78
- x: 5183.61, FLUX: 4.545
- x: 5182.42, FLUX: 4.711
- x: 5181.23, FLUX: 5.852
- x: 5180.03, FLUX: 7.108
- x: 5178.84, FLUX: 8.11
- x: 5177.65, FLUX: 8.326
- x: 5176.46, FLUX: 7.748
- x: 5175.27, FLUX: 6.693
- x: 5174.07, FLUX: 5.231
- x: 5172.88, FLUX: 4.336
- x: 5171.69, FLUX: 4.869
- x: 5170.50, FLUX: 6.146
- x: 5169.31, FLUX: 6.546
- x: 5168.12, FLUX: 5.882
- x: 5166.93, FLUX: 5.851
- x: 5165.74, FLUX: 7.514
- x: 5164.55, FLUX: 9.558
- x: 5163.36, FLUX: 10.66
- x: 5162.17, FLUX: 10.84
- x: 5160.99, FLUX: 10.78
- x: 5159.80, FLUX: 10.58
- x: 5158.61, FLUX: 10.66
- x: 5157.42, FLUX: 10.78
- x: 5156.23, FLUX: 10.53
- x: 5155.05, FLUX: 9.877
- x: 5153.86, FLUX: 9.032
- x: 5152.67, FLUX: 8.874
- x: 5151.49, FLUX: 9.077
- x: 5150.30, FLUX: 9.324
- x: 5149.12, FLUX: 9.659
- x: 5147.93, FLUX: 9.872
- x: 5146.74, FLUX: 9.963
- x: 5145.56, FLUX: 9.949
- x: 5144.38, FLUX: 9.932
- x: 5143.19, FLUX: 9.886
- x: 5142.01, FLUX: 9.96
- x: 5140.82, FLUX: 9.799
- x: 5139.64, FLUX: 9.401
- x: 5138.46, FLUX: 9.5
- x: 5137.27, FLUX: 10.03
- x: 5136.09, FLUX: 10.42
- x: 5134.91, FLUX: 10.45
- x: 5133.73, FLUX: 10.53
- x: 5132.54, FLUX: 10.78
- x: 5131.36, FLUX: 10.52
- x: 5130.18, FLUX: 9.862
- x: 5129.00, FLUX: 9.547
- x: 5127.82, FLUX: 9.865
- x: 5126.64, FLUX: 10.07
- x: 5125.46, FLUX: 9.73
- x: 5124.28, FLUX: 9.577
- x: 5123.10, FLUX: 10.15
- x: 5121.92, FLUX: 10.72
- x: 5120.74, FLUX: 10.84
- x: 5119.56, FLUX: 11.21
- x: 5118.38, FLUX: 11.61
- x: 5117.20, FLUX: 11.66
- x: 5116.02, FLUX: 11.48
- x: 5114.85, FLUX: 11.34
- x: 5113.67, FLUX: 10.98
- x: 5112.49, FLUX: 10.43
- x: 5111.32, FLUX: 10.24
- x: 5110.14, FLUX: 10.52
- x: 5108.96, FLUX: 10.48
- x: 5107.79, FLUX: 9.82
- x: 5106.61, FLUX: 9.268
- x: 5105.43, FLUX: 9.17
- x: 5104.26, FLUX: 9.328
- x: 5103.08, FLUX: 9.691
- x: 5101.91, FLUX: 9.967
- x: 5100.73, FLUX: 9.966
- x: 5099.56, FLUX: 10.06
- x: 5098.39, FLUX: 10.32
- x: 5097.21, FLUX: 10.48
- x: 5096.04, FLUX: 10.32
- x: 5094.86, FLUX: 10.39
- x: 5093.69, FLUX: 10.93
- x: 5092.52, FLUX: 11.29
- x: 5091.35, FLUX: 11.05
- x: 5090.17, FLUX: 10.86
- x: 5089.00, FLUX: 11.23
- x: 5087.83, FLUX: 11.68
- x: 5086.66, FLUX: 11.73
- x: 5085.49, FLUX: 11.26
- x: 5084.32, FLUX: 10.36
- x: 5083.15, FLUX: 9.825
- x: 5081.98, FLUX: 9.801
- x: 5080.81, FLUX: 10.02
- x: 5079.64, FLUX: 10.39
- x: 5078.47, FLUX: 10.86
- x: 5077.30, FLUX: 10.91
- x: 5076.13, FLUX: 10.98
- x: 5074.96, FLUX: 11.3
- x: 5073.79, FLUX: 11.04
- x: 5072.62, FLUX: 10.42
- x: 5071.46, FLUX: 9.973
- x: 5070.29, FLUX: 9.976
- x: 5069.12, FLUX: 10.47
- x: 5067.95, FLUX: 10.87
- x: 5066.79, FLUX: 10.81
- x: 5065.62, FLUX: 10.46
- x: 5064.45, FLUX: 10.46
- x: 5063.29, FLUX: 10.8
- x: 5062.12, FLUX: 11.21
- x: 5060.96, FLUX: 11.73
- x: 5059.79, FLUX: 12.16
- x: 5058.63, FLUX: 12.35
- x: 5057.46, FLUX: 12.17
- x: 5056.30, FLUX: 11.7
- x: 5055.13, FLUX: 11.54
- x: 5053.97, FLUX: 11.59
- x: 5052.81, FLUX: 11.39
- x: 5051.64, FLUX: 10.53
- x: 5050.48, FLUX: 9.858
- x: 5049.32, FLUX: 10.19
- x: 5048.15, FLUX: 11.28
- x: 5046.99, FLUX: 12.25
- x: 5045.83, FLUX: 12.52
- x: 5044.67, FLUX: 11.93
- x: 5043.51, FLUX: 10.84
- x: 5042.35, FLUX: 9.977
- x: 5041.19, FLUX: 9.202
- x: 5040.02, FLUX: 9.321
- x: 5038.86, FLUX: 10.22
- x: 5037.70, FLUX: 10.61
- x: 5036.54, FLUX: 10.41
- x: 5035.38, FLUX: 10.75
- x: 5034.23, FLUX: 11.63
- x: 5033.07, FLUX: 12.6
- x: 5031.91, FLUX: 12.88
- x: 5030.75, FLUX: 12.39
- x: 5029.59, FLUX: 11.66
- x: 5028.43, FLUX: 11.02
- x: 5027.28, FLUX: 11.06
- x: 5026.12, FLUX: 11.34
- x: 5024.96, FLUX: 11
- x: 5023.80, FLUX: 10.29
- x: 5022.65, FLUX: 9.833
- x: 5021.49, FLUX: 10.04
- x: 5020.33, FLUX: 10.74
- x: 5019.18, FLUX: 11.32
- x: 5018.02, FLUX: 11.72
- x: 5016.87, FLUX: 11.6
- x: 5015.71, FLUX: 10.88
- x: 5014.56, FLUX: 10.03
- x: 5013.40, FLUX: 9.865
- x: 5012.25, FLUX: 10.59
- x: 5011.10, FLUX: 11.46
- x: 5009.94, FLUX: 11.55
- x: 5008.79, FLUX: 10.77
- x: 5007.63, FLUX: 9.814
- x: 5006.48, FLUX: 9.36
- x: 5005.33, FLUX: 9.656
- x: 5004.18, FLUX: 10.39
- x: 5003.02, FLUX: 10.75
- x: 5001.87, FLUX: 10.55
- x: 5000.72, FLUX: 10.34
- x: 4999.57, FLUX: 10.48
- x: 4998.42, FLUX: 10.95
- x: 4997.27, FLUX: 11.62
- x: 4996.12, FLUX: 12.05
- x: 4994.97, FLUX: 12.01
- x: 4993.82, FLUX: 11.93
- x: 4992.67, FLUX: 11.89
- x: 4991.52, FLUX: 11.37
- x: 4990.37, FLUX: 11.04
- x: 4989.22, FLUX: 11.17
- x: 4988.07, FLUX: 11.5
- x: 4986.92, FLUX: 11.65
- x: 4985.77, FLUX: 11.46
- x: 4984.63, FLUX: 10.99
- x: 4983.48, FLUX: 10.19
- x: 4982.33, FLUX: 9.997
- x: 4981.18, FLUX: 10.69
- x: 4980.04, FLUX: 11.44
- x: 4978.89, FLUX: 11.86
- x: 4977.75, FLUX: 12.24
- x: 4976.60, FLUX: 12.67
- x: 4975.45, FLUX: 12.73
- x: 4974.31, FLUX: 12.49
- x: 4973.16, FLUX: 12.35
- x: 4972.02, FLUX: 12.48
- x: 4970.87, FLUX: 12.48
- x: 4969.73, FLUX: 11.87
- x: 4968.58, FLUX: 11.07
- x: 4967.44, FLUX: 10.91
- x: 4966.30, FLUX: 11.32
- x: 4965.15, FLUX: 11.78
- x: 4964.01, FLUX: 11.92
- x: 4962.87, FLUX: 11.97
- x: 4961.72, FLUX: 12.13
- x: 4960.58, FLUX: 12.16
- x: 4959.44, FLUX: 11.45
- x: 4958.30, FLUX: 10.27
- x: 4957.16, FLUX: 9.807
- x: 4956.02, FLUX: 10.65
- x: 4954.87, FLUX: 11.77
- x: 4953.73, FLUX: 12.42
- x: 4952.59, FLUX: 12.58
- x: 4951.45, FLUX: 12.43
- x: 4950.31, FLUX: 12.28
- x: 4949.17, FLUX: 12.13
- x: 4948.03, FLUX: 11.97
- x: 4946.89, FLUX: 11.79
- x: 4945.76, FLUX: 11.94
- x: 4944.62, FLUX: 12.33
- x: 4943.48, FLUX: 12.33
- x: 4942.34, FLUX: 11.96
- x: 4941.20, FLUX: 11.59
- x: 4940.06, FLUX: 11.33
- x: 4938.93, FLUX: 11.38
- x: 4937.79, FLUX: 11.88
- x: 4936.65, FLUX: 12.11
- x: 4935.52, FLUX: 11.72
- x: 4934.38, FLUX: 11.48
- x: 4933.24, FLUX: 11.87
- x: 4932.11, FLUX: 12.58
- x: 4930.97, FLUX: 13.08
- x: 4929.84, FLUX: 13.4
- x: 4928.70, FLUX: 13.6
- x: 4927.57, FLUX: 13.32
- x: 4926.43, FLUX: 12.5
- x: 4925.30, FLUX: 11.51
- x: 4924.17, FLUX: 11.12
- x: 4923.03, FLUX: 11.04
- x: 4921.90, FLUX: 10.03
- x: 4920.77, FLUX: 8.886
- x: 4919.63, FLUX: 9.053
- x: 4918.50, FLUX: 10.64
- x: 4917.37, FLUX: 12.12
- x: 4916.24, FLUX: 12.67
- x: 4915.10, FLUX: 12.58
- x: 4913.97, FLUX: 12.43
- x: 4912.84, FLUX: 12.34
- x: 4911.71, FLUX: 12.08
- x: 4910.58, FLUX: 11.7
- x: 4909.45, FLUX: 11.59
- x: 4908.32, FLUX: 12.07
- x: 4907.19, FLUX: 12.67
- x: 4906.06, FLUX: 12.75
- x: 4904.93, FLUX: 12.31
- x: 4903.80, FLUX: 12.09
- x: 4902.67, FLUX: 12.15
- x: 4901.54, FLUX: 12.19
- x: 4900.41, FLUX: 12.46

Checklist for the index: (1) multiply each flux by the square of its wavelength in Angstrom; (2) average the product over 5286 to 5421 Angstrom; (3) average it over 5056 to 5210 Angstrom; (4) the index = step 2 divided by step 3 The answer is 1.53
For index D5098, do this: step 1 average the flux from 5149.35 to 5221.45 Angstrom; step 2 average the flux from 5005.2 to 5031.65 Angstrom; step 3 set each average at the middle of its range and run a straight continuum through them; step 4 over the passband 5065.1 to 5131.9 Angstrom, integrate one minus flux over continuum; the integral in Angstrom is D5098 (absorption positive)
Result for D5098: -2.6 Angstrom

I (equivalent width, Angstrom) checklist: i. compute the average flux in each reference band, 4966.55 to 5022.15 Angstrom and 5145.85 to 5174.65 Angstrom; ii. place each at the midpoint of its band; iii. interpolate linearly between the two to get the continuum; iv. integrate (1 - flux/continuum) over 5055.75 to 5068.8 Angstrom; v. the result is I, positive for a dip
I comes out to -1.5 Angstrom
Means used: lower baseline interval 11.2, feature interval 11.3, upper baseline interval 8.62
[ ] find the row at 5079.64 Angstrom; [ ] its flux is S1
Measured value 10.39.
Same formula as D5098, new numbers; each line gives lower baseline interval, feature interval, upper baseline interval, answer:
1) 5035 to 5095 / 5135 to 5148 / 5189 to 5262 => 1.8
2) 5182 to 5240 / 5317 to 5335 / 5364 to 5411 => -0.8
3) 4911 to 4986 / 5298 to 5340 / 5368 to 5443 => -0.9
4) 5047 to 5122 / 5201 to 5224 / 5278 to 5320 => 2.8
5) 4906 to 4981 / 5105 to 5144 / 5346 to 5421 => 7.3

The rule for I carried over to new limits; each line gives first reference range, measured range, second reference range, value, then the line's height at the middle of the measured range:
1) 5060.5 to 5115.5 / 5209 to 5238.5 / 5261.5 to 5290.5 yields -1.6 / 11.7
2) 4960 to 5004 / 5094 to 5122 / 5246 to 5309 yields 3.9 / 12.1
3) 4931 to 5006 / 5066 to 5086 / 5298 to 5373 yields 2.7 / 12.2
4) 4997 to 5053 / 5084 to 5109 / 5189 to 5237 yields 1.4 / 11.1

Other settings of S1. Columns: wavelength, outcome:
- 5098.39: 10.32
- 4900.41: 12.46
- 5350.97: 15.19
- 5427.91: 13.04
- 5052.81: 11.39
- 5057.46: 12.17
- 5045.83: 12.52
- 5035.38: 10.75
